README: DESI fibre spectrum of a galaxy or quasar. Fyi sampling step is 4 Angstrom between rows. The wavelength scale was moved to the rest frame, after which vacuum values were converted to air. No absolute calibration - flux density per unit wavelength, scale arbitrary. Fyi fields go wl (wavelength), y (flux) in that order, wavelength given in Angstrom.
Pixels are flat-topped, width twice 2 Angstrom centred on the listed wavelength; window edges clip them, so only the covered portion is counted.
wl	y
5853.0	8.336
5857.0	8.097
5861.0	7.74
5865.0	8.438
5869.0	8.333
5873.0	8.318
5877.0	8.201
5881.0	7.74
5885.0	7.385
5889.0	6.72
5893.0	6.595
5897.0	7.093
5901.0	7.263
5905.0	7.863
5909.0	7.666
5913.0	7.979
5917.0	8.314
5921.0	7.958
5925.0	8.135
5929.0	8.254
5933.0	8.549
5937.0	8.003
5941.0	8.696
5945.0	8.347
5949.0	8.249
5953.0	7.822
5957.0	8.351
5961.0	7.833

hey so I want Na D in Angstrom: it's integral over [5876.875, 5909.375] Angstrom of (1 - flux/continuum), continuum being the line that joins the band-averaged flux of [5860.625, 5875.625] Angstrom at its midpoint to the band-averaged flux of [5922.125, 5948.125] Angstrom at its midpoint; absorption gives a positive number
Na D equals 3.72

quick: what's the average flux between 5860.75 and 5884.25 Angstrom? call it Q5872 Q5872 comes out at 8.12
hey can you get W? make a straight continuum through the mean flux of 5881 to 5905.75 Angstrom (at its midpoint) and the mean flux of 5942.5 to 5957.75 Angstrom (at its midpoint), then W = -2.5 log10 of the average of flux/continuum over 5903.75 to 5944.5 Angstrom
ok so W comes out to -0.06 mag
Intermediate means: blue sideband 7.16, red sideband 8.2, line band 8.15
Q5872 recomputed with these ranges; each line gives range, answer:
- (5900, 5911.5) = 7.64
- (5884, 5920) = 7.45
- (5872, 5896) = 7.44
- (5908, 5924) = 8.01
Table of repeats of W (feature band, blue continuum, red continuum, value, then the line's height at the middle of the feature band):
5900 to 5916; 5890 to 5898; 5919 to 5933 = -0.05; 7.4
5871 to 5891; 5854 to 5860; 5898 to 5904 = 0.00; 7.67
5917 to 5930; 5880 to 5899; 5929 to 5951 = -0.03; 7.94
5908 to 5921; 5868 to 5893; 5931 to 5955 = 0.00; 8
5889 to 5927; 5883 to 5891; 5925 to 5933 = 0.01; 7.68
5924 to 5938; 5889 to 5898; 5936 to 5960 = -0.06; 7.79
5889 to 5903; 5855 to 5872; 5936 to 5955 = 0.18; 8.19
